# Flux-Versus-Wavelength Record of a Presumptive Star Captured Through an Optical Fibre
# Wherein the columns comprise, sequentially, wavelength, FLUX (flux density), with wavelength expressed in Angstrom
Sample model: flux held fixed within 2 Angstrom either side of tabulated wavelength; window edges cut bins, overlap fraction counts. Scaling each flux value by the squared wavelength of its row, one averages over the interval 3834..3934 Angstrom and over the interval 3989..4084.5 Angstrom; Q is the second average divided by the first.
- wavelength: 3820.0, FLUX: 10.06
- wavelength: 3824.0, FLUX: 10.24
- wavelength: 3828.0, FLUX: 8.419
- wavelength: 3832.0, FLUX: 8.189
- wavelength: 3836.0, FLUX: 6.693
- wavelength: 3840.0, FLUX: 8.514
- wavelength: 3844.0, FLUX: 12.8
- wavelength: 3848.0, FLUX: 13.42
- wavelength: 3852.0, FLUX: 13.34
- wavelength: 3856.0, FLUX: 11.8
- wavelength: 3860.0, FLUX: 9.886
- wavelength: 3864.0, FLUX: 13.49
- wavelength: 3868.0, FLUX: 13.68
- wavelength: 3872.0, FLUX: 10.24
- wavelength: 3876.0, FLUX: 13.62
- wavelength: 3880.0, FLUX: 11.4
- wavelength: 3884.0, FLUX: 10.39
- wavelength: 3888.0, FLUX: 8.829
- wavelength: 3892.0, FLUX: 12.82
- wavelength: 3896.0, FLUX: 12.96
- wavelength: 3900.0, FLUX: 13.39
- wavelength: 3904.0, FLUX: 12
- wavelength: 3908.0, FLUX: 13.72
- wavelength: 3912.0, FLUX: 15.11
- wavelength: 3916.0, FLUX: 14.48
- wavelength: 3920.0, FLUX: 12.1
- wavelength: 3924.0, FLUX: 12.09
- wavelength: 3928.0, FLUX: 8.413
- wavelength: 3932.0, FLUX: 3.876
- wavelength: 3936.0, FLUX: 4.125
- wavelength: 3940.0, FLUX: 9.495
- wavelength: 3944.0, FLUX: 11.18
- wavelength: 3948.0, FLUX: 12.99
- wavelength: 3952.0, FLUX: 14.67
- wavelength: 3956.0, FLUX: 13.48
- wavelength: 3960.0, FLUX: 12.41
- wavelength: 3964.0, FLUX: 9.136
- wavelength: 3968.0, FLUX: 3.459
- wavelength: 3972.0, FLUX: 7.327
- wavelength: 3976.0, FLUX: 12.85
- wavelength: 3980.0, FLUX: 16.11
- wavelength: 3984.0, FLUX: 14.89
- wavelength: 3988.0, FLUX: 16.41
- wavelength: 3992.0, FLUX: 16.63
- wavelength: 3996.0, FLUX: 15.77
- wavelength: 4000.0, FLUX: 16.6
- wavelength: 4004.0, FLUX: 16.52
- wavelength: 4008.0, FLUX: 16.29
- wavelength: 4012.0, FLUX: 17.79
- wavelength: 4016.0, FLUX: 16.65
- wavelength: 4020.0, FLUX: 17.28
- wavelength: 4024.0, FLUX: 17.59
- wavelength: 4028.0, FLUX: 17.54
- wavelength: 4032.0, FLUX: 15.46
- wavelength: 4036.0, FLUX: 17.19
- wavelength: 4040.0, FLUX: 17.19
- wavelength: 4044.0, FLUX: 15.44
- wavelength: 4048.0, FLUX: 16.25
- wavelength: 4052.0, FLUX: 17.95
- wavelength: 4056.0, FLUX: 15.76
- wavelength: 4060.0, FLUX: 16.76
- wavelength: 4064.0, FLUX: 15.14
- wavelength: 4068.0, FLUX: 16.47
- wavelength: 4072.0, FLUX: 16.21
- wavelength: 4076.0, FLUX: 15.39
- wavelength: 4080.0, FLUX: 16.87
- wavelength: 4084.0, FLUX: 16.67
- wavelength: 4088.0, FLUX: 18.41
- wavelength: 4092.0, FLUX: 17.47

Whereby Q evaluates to 1.55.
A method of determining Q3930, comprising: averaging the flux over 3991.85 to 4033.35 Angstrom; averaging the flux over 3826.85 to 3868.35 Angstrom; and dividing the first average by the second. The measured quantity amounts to 1.5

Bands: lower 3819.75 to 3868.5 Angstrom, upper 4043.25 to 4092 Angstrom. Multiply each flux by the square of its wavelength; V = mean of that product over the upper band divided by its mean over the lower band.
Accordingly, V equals 1.72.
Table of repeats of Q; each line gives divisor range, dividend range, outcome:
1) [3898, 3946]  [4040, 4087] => 1.62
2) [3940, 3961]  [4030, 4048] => 1.35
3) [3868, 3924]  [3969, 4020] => 1.28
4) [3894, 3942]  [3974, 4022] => 1.53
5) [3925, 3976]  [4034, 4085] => 1.84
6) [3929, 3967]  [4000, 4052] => 1.76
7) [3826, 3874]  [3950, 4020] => 1.38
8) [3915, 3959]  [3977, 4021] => 1.59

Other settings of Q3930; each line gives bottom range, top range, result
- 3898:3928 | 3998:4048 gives 1.30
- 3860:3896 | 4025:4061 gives 1.41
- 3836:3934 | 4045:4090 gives 1.42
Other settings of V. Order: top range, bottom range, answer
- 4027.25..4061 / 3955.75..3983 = 1.61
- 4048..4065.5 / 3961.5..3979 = 1.95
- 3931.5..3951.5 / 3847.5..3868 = 0.77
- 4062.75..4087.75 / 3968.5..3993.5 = 1.28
